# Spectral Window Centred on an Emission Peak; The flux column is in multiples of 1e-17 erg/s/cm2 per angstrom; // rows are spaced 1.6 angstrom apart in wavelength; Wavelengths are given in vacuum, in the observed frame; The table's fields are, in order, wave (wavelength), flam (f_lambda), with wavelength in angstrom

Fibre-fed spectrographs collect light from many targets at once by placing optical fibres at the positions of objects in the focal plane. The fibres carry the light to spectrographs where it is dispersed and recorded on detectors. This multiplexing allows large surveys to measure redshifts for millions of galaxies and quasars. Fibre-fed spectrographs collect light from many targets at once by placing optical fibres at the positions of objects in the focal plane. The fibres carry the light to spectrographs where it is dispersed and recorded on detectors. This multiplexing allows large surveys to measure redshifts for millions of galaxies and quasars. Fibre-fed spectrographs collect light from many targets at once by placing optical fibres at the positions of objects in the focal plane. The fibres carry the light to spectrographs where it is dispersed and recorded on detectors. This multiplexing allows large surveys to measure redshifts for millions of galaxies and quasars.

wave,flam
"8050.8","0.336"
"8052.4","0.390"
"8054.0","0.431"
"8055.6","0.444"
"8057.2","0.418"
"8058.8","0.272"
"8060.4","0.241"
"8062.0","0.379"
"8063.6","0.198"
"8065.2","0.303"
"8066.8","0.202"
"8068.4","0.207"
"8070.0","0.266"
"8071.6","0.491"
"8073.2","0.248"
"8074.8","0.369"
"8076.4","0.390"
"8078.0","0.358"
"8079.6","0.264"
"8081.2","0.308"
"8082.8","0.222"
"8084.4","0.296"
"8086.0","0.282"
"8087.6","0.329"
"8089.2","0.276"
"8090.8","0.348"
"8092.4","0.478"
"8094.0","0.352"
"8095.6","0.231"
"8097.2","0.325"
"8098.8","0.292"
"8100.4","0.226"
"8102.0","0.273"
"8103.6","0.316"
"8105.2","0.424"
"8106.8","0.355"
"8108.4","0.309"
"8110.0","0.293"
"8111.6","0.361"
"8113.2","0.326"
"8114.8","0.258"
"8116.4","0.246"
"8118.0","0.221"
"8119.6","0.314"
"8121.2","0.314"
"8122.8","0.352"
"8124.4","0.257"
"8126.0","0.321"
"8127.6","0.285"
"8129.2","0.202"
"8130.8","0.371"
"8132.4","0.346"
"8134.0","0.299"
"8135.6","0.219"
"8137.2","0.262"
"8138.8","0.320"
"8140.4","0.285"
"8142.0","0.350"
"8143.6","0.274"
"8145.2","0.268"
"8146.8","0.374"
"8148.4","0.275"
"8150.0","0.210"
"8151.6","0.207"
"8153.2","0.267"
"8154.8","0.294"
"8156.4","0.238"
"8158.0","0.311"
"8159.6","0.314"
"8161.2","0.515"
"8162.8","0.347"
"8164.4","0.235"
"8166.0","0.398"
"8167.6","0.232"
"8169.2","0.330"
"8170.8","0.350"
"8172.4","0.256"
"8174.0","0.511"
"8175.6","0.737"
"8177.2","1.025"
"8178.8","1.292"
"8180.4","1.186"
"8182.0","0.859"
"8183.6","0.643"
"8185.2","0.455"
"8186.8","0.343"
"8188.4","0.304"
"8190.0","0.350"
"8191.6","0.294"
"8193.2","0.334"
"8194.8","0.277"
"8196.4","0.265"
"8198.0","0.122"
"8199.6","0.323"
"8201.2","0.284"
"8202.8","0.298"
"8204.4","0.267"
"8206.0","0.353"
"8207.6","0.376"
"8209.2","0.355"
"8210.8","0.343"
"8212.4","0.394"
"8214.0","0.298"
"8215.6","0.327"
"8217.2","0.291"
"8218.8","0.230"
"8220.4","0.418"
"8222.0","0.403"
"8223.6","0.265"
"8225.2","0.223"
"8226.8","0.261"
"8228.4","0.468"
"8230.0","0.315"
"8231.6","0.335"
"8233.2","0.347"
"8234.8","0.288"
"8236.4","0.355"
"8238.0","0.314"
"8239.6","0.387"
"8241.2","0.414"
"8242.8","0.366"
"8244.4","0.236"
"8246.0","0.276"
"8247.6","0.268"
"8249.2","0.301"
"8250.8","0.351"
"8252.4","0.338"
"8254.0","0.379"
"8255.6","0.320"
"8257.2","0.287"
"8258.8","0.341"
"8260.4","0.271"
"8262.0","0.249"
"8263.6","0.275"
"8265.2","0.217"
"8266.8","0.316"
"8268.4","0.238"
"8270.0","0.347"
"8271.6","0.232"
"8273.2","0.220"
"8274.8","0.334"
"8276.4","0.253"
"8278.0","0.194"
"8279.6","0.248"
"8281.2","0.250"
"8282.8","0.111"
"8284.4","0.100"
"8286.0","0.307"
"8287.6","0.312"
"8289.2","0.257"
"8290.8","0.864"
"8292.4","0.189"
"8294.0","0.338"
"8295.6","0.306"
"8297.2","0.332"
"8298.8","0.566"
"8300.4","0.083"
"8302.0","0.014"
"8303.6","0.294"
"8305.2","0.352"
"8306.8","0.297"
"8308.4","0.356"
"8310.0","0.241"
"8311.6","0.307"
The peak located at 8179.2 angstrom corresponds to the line Hgamma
